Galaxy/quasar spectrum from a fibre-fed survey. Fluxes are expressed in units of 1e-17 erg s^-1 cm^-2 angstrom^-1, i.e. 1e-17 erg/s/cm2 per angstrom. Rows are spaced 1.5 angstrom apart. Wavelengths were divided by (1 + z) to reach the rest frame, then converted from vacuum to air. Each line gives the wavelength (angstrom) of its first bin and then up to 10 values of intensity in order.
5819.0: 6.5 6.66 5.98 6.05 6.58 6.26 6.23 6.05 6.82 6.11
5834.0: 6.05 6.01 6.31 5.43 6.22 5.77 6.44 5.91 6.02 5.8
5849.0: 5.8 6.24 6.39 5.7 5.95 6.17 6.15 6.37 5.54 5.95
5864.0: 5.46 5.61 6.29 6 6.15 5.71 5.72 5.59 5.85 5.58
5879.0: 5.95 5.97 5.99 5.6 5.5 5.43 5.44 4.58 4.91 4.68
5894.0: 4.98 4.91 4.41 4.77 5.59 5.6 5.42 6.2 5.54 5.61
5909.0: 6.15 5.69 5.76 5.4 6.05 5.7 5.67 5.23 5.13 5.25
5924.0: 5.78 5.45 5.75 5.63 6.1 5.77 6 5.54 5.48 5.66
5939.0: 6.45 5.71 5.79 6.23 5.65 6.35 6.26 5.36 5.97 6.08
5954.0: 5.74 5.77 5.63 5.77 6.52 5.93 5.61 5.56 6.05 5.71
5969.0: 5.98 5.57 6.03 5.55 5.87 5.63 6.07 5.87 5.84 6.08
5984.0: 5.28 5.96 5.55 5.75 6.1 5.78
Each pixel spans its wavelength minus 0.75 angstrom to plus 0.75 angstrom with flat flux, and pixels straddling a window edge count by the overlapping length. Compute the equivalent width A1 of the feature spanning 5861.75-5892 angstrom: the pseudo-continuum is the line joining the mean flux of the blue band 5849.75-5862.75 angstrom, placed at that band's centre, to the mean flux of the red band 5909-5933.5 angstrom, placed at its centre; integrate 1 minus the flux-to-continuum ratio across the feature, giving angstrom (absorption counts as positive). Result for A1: 1.4 angstrom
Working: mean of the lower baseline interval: 6.06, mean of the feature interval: 5.66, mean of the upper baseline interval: 5.66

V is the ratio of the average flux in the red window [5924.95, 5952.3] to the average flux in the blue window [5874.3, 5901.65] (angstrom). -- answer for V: 1.10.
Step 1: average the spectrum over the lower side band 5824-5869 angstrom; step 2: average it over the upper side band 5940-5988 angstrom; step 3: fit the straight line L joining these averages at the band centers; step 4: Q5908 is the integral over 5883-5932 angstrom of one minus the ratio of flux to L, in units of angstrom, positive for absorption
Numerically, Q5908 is 4.1 angstrom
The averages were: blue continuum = 6.05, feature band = 5.44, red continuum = 5.84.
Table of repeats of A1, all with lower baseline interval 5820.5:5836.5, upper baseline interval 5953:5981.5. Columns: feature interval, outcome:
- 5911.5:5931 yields 1.16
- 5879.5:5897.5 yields 2.49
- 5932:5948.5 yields -0.01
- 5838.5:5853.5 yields 0.41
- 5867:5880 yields 0.54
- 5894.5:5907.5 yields 1.52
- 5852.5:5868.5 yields 0.55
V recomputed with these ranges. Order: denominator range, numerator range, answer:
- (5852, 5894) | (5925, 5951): 1.03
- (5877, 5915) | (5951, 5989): 1.07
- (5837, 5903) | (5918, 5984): 1.02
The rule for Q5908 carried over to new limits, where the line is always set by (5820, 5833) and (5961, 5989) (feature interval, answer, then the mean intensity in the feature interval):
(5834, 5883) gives 2.0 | 5.94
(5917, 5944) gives 1.1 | 5.7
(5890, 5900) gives 2.0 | 4.83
